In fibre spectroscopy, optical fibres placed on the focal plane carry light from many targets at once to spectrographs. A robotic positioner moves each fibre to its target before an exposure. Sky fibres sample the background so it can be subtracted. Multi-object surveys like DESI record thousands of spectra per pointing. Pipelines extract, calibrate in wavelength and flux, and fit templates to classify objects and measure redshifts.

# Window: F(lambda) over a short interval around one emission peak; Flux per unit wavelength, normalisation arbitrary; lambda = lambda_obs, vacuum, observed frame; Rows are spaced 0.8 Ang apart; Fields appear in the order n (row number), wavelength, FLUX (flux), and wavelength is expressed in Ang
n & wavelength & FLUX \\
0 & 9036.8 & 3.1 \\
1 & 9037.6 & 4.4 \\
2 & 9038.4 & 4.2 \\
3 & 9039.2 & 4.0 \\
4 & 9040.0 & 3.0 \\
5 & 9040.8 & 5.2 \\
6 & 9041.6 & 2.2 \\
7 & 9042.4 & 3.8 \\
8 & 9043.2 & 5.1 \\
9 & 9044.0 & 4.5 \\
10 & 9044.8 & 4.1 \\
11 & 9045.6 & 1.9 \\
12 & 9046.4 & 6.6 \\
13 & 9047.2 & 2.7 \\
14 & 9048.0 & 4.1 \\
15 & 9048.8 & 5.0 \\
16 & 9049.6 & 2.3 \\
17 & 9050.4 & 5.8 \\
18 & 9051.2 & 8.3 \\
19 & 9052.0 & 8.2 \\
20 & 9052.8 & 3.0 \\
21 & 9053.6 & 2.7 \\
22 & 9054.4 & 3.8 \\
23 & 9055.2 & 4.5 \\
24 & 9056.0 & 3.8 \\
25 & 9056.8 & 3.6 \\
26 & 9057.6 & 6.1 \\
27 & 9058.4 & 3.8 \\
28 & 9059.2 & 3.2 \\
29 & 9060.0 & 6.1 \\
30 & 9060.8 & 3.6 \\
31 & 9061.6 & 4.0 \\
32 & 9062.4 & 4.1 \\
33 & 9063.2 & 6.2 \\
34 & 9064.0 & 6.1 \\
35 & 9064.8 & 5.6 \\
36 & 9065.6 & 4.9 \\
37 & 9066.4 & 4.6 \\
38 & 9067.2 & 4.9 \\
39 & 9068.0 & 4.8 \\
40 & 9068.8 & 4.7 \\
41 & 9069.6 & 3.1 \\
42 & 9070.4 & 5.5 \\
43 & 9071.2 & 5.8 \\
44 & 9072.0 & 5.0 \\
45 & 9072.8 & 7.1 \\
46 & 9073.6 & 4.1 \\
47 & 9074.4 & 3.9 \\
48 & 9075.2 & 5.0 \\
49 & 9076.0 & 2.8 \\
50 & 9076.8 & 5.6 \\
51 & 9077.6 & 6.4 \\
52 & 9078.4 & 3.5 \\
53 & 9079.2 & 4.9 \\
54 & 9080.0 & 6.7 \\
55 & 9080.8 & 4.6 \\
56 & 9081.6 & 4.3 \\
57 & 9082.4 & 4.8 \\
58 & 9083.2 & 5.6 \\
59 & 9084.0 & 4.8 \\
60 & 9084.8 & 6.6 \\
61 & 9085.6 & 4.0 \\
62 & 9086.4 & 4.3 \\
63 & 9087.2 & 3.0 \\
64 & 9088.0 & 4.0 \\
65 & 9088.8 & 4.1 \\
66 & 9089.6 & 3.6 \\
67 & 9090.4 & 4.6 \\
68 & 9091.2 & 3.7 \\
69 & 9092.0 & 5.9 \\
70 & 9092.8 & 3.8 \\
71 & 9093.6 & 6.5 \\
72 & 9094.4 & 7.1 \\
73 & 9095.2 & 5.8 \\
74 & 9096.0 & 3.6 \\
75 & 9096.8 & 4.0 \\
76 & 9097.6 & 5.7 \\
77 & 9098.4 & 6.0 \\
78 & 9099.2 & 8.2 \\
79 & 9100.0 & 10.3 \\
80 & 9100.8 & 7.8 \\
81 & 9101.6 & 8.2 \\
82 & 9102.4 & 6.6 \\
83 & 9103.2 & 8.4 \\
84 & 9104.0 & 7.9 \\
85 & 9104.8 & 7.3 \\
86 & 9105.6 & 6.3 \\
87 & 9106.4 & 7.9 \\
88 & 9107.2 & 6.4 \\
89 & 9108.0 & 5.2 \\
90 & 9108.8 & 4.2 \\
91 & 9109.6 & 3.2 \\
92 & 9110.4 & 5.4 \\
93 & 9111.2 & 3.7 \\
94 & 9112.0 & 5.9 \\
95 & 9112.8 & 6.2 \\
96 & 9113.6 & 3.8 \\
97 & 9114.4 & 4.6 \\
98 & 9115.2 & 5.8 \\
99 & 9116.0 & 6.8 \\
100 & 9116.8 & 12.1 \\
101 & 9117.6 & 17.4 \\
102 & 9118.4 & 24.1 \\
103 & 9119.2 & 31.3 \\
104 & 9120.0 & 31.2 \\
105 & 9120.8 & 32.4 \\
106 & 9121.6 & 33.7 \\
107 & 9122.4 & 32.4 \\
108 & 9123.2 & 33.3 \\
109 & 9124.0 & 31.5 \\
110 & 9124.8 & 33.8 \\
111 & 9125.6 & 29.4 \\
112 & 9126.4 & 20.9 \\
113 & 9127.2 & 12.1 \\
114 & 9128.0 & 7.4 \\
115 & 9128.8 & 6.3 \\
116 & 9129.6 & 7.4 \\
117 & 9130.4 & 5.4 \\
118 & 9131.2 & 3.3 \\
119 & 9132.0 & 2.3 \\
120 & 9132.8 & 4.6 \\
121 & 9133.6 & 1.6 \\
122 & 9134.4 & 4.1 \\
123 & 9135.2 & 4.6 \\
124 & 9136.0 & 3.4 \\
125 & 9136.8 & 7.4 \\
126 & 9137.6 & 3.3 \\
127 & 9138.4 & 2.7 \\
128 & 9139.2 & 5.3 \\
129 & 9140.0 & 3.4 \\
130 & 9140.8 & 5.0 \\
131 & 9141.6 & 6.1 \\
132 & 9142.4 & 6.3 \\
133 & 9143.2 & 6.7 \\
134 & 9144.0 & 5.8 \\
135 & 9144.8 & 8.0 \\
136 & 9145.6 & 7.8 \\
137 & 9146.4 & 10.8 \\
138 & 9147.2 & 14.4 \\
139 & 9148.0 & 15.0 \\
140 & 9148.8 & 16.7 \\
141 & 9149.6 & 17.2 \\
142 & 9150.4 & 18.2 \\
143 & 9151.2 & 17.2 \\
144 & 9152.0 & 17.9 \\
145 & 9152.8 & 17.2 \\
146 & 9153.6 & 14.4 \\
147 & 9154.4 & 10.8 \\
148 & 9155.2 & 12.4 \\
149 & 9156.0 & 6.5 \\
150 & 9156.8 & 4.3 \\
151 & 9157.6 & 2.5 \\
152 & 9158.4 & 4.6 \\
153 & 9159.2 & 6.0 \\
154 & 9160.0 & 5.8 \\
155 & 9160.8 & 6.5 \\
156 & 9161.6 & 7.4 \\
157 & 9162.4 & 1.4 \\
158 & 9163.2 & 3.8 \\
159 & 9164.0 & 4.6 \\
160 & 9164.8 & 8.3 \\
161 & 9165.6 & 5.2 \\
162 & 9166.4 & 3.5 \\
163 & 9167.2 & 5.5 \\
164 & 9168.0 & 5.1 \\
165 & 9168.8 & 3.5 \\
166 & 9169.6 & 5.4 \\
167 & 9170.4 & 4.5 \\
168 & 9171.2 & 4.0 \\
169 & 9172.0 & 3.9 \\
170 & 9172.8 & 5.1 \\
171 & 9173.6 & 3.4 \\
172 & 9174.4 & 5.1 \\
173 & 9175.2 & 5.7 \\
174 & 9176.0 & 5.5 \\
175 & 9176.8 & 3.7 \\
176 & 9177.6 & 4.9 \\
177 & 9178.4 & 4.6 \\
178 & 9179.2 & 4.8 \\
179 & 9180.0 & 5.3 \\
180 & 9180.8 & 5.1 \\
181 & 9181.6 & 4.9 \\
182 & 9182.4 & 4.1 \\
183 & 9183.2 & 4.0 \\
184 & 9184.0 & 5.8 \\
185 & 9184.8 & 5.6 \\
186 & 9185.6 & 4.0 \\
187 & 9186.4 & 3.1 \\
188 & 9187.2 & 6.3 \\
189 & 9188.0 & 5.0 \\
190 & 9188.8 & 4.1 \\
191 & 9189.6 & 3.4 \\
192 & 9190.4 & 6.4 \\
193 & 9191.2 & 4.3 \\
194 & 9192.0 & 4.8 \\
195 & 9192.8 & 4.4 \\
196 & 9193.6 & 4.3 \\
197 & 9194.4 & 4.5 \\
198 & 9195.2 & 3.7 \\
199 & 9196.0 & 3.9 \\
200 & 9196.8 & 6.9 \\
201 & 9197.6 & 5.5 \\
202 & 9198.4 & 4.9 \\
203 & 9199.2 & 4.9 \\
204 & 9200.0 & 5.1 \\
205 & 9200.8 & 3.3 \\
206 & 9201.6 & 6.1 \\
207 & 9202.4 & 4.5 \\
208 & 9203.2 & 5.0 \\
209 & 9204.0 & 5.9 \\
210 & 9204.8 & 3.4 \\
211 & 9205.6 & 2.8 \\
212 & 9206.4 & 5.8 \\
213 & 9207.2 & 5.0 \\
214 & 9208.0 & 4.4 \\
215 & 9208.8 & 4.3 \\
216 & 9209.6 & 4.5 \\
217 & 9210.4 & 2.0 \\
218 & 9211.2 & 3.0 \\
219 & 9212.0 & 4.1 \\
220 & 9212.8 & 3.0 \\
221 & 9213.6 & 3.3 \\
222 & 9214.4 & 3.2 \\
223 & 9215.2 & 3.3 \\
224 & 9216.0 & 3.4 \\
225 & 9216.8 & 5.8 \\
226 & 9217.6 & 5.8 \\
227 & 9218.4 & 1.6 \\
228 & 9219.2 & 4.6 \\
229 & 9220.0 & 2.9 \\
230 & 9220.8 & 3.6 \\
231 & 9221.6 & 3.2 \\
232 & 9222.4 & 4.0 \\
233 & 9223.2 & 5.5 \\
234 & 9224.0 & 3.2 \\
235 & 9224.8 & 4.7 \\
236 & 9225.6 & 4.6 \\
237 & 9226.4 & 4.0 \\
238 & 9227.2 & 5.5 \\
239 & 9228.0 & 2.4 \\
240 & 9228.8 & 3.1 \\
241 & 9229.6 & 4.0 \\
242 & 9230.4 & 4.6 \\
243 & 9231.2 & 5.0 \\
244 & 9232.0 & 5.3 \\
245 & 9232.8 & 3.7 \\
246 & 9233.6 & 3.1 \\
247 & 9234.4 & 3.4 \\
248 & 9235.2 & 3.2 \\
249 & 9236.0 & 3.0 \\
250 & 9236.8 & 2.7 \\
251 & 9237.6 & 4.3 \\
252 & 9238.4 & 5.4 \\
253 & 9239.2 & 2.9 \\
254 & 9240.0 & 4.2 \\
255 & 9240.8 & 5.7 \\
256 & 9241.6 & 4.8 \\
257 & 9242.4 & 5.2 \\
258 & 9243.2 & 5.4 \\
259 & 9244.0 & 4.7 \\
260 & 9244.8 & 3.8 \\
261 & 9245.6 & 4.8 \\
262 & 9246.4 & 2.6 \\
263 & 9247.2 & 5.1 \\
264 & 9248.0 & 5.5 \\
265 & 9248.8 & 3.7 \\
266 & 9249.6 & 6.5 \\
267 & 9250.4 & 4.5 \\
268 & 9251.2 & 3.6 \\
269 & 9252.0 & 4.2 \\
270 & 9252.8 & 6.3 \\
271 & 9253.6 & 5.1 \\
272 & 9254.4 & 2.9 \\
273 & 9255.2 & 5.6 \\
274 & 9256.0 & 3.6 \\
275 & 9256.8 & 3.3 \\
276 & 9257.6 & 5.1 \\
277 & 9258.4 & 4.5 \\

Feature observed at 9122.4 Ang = H-alpha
